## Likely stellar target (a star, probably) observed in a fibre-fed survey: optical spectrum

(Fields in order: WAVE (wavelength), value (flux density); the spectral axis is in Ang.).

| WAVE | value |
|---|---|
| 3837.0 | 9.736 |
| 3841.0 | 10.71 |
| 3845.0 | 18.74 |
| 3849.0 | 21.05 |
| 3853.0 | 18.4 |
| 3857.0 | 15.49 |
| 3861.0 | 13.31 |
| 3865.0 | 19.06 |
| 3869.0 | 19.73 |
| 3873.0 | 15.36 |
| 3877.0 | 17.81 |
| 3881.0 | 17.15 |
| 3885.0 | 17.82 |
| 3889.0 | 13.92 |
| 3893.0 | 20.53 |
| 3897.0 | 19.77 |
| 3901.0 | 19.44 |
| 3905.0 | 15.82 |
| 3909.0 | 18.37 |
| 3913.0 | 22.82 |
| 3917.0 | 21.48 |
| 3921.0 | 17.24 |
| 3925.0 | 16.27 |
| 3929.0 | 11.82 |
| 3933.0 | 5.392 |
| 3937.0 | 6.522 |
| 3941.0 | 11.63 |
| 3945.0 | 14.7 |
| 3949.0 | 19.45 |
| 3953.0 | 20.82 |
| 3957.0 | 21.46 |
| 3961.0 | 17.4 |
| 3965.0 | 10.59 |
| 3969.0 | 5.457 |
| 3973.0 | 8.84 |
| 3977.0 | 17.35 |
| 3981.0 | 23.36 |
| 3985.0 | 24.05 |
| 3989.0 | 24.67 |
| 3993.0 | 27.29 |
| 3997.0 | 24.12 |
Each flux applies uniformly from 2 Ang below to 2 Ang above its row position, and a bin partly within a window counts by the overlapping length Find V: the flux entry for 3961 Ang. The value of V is 17.4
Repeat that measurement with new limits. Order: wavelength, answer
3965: 10.59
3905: 15.82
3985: 24.05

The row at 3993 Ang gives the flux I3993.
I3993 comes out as 27.29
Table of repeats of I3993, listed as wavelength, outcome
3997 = 24.12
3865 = 19.06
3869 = 19.73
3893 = 20.53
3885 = 17.82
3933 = 5.392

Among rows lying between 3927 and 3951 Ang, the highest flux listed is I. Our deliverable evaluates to 19.45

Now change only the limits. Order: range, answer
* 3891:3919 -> 22.82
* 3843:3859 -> 21.05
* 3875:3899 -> 20.53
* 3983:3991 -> 24.67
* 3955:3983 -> 23.36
